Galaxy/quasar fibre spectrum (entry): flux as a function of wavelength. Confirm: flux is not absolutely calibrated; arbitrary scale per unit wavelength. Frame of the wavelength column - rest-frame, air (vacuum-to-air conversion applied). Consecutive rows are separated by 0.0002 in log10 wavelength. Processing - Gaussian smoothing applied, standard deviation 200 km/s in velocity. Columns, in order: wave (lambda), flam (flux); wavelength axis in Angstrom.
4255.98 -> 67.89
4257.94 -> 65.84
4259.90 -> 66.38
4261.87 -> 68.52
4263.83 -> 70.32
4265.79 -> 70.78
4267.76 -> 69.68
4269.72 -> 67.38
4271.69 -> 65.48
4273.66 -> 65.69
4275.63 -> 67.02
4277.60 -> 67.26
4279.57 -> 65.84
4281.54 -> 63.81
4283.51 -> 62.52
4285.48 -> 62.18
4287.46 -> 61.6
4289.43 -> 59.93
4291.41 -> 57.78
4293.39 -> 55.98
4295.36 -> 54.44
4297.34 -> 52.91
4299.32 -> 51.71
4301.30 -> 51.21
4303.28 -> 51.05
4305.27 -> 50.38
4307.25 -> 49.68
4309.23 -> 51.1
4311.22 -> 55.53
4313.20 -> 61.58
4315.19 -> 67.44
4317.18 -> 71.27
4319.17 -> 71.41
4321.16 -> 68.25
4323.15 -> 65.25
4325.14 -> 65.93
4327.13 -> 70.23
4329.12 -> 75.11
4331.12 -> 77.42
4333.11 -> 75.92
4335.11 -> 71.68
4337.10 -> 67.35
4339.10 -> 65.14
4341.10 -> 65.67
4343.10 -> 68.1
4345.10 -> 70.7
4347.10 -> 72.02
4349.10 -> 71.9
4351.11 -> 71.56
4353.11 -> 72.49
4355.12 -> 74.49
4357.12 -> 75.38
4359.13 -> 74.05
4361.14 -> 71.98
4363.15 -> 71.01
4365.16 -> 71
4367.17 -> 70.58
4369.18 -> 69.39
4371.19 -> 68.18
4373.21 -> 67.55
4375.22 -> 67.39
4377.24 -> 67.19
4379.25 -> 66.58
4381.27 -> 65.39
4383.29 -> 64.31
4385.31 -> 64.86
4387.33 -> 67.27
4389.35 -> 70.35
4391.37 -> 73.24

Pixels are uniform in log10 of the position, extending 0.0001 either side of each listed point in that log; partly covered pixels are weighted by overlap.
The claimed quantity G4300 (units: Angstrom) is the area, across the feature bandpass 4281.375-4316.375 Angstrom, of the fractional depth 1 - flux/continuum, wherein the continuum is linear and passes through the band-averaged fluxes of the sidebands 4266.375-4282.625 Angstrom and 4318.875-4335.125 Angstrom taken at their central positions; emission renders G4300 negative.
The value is 6.2 Angstrom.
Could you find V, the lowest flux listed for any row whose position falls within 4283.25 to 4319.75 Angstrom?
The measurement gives 49.68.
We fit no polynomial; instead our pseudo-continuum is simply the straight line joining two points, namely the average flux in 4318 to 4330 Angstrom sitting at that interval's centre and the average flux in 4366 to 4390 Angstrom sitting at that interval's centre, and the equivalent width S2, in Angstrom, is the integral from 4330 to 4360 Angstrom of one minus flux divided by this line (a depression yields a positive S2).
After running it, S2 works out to -1.31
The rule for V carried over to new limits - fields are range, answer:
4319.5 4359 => 65.14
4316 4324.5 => 65.25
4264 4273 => 65.48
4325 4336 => 65.93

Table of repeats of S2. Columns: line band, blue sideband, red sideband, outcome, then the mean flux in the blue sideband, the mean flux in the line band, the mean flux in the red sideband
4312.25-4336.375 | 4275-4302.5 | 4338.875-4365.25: -1.5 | 59.4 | 70.1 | 71.3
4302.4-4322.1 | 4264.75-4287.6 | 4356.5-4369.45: 2.5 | 65.9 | 59.8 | 71.9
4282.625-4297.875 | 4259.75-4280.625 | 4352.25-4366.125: 2.3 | 67.7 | 58.6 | 72.9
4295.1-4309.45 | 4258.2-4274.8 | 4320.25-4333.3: 3.8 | 67.9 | 51.4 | 70.9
